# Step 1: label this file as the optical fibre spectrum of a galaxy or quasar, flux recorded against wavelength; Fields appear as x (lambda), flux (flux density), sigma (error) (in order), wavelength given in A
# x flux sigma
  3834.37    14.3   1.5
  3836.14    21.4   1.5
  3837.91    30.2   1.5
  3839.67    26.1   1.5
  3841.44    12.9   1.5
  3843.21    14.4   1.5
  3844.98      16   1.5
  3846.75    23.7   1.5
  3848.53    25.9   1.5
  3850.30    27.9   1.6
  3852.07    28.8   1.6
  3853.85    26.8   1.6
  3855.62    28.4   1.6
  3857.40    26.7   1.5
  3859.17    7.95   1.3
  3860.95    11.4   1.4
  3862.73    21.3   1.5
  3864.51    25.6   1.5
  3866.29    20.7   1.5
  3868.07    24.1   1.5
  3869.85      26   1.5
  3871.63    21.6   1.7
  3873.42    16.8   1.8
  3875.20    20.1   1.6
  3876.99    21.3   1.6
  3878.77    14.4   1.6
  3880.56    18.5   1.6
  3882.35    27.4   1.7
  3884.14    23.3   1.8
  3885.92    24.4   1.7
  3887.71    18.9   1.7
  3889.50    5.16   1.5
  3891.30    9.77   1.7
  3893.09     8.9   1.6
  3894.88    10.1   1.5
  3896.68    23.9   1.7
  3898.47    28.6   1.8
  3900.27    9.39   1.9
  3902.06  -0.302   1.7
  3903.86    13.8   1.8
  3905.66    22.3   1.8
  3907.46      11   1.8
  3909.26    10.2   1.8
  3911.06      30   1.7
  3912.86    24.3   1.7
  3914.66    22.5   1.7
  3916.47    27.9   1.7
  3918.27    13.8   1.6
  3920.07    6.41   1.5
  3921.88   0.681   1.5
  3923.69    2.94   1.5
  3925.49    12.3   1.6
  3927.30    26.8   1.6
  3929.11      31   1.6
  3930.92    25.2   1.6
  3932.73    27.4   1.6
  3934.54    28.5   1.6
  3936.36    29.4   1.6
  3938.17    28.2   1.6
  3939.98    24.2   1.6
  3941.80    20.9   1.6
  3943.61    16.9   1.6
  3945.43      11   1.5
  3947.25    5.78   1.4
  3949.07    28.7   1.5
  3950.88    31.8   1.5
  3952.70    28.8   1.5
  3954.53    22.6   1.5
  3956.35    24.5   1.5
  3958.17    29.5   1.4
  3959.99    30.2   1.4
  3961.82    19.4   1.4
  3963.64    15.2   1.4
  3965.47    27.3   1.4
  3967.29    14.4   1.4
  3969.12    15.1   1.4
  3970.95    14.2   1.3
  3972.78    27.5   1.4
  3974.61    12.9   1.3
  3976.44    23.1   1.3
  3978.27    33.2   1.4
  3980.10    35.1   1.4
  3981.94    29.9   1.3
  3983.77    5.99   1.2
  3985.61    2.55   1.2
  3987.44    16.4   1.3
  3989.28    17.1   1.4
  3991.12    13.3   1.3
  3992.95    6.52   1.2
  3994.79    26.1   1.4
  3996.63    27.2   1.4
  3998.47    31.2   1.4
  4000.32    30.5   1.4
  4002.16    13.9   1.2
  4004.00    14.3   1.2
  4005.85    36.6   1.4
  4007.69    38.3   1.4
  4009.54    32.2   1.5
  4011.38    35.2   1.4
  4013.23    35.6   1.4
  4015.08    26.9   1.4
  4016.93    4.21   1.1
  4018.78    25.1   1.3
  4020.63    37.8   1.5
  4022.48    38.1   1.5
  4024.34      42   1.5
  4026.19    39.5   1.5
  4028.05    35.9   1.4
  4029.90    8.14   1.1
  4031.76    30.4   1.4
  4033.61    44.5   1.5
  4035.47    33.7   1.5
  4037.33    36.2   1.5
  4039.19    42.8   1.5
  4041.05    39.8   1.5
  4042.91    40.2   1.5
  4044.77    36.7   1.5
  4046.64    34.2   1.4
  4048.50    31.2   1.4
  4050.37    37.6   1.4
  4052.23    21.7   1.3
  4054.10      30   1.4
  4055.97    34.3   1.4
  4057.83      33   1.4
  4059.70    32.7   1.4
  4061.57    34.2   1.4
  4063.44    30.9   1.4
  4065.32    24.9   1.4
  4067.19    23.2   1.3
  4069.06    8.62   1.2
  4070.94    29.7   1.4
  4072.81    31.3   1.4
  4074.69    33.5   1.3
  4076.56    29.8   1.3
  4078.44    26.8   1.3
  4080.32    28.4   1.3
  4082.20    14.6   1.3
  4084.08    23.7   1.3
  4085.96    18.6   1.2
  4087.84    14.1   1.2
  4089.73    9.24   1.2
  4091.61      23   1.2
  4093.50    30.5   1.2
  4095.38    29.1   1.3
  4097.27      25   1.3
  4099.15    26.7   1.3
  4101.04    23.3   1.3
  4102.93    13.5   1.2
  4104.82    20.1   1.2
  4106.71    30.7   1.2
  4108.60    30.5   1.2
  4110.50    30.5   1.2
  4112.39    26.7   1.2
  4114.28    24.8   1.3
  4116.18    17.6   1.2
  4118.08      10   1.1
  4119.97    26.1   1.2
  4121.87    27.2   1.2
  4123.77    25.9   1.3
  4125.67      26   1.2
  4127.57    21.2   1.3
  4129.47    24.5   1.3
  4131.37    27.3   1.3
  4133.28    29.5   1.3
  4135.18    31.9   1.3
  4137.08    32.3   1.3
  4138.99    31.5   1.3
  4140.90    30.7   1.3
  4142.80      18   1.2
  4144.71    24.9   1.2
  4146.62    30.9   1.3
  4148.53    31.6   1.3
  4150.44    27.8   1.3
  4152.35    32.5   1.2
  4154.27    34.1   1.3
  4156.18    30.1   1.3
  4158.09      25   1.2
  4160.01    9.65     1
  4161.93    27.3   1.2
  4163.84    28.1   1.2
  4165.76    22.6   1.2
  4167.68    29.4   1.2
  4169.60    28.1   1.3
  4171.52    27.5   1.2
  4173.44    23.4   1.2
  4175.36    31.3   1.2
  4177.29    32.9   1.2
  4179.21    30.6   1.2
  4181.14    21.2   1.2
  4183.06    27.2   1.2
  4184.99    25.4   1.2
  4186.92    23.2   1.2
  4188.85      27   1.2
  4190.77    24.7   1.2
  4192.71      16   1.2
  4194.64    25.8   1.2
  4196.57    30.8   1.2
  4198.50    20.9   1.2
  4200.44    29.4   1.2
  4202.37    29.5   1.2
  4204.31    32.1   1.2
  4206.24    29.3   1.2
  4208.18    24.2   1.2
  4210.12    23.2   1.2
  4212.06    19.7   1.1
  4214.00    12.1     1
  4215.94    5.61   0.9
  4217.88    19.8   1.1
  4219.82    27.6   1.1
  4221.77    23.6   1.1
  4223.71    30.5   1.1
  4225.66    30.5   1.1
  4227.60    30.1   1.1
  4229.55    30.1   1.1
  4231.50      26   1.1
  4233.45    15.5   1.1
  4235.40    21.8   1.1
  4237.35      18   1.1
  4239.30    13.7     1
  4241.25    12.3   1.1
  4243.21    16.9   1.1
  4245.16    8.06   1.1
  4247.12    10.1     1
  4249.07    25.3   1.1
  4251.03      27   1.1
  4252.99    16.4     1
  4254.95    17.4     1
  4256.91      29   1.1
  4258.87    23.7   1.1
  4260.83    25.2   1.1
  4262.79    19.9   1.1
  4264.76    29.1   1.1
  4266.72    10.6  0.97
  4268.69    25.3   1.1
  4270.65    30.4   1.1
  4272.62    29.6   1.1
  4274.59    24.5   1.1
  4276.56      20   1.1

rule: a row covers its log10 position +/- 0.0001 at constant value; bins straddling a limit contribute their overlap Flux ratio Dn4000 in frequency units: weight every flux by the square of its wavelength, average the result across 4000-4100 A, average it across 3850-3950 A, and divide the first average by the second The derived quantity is 1.6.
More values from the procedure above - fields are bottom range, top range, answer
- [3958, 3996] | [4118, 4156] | 1.53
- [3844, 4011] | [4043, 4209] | 1.42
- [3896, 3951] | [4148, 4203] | 1.58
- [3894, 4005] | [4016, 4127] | 1.47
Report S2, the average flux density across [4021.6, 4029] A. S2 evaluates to 38.7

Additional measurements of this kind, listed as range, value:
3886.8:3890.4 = 12.1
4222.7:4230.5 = 30.3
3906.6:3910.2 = 10.8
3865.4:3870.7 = 23.6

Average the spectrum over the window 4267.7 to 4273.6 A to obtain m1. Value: 28.4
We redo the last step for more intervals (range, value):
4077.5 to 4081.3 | 27.4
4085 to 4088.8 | 16.4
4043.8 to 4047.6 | 35.5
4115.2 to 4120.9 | 17.9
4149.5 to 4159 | 29.9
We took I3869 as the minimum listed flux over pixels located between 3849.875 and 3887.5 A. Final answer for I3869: 7.95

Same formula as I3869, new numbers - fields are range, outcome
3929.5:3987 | 2.55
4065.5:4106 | 8.62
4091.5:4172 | 9.65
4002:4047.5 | 4.21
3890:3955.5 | -0.302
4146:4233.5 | 5.61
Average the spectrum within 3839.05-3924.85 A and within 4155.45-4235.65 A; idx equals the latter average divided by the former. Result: 1.4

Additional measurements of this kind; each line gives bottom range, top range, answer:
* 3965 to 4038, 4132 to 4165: 1.10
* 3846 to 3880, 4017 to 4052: 1.55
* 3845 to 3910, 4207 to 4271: 1.11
